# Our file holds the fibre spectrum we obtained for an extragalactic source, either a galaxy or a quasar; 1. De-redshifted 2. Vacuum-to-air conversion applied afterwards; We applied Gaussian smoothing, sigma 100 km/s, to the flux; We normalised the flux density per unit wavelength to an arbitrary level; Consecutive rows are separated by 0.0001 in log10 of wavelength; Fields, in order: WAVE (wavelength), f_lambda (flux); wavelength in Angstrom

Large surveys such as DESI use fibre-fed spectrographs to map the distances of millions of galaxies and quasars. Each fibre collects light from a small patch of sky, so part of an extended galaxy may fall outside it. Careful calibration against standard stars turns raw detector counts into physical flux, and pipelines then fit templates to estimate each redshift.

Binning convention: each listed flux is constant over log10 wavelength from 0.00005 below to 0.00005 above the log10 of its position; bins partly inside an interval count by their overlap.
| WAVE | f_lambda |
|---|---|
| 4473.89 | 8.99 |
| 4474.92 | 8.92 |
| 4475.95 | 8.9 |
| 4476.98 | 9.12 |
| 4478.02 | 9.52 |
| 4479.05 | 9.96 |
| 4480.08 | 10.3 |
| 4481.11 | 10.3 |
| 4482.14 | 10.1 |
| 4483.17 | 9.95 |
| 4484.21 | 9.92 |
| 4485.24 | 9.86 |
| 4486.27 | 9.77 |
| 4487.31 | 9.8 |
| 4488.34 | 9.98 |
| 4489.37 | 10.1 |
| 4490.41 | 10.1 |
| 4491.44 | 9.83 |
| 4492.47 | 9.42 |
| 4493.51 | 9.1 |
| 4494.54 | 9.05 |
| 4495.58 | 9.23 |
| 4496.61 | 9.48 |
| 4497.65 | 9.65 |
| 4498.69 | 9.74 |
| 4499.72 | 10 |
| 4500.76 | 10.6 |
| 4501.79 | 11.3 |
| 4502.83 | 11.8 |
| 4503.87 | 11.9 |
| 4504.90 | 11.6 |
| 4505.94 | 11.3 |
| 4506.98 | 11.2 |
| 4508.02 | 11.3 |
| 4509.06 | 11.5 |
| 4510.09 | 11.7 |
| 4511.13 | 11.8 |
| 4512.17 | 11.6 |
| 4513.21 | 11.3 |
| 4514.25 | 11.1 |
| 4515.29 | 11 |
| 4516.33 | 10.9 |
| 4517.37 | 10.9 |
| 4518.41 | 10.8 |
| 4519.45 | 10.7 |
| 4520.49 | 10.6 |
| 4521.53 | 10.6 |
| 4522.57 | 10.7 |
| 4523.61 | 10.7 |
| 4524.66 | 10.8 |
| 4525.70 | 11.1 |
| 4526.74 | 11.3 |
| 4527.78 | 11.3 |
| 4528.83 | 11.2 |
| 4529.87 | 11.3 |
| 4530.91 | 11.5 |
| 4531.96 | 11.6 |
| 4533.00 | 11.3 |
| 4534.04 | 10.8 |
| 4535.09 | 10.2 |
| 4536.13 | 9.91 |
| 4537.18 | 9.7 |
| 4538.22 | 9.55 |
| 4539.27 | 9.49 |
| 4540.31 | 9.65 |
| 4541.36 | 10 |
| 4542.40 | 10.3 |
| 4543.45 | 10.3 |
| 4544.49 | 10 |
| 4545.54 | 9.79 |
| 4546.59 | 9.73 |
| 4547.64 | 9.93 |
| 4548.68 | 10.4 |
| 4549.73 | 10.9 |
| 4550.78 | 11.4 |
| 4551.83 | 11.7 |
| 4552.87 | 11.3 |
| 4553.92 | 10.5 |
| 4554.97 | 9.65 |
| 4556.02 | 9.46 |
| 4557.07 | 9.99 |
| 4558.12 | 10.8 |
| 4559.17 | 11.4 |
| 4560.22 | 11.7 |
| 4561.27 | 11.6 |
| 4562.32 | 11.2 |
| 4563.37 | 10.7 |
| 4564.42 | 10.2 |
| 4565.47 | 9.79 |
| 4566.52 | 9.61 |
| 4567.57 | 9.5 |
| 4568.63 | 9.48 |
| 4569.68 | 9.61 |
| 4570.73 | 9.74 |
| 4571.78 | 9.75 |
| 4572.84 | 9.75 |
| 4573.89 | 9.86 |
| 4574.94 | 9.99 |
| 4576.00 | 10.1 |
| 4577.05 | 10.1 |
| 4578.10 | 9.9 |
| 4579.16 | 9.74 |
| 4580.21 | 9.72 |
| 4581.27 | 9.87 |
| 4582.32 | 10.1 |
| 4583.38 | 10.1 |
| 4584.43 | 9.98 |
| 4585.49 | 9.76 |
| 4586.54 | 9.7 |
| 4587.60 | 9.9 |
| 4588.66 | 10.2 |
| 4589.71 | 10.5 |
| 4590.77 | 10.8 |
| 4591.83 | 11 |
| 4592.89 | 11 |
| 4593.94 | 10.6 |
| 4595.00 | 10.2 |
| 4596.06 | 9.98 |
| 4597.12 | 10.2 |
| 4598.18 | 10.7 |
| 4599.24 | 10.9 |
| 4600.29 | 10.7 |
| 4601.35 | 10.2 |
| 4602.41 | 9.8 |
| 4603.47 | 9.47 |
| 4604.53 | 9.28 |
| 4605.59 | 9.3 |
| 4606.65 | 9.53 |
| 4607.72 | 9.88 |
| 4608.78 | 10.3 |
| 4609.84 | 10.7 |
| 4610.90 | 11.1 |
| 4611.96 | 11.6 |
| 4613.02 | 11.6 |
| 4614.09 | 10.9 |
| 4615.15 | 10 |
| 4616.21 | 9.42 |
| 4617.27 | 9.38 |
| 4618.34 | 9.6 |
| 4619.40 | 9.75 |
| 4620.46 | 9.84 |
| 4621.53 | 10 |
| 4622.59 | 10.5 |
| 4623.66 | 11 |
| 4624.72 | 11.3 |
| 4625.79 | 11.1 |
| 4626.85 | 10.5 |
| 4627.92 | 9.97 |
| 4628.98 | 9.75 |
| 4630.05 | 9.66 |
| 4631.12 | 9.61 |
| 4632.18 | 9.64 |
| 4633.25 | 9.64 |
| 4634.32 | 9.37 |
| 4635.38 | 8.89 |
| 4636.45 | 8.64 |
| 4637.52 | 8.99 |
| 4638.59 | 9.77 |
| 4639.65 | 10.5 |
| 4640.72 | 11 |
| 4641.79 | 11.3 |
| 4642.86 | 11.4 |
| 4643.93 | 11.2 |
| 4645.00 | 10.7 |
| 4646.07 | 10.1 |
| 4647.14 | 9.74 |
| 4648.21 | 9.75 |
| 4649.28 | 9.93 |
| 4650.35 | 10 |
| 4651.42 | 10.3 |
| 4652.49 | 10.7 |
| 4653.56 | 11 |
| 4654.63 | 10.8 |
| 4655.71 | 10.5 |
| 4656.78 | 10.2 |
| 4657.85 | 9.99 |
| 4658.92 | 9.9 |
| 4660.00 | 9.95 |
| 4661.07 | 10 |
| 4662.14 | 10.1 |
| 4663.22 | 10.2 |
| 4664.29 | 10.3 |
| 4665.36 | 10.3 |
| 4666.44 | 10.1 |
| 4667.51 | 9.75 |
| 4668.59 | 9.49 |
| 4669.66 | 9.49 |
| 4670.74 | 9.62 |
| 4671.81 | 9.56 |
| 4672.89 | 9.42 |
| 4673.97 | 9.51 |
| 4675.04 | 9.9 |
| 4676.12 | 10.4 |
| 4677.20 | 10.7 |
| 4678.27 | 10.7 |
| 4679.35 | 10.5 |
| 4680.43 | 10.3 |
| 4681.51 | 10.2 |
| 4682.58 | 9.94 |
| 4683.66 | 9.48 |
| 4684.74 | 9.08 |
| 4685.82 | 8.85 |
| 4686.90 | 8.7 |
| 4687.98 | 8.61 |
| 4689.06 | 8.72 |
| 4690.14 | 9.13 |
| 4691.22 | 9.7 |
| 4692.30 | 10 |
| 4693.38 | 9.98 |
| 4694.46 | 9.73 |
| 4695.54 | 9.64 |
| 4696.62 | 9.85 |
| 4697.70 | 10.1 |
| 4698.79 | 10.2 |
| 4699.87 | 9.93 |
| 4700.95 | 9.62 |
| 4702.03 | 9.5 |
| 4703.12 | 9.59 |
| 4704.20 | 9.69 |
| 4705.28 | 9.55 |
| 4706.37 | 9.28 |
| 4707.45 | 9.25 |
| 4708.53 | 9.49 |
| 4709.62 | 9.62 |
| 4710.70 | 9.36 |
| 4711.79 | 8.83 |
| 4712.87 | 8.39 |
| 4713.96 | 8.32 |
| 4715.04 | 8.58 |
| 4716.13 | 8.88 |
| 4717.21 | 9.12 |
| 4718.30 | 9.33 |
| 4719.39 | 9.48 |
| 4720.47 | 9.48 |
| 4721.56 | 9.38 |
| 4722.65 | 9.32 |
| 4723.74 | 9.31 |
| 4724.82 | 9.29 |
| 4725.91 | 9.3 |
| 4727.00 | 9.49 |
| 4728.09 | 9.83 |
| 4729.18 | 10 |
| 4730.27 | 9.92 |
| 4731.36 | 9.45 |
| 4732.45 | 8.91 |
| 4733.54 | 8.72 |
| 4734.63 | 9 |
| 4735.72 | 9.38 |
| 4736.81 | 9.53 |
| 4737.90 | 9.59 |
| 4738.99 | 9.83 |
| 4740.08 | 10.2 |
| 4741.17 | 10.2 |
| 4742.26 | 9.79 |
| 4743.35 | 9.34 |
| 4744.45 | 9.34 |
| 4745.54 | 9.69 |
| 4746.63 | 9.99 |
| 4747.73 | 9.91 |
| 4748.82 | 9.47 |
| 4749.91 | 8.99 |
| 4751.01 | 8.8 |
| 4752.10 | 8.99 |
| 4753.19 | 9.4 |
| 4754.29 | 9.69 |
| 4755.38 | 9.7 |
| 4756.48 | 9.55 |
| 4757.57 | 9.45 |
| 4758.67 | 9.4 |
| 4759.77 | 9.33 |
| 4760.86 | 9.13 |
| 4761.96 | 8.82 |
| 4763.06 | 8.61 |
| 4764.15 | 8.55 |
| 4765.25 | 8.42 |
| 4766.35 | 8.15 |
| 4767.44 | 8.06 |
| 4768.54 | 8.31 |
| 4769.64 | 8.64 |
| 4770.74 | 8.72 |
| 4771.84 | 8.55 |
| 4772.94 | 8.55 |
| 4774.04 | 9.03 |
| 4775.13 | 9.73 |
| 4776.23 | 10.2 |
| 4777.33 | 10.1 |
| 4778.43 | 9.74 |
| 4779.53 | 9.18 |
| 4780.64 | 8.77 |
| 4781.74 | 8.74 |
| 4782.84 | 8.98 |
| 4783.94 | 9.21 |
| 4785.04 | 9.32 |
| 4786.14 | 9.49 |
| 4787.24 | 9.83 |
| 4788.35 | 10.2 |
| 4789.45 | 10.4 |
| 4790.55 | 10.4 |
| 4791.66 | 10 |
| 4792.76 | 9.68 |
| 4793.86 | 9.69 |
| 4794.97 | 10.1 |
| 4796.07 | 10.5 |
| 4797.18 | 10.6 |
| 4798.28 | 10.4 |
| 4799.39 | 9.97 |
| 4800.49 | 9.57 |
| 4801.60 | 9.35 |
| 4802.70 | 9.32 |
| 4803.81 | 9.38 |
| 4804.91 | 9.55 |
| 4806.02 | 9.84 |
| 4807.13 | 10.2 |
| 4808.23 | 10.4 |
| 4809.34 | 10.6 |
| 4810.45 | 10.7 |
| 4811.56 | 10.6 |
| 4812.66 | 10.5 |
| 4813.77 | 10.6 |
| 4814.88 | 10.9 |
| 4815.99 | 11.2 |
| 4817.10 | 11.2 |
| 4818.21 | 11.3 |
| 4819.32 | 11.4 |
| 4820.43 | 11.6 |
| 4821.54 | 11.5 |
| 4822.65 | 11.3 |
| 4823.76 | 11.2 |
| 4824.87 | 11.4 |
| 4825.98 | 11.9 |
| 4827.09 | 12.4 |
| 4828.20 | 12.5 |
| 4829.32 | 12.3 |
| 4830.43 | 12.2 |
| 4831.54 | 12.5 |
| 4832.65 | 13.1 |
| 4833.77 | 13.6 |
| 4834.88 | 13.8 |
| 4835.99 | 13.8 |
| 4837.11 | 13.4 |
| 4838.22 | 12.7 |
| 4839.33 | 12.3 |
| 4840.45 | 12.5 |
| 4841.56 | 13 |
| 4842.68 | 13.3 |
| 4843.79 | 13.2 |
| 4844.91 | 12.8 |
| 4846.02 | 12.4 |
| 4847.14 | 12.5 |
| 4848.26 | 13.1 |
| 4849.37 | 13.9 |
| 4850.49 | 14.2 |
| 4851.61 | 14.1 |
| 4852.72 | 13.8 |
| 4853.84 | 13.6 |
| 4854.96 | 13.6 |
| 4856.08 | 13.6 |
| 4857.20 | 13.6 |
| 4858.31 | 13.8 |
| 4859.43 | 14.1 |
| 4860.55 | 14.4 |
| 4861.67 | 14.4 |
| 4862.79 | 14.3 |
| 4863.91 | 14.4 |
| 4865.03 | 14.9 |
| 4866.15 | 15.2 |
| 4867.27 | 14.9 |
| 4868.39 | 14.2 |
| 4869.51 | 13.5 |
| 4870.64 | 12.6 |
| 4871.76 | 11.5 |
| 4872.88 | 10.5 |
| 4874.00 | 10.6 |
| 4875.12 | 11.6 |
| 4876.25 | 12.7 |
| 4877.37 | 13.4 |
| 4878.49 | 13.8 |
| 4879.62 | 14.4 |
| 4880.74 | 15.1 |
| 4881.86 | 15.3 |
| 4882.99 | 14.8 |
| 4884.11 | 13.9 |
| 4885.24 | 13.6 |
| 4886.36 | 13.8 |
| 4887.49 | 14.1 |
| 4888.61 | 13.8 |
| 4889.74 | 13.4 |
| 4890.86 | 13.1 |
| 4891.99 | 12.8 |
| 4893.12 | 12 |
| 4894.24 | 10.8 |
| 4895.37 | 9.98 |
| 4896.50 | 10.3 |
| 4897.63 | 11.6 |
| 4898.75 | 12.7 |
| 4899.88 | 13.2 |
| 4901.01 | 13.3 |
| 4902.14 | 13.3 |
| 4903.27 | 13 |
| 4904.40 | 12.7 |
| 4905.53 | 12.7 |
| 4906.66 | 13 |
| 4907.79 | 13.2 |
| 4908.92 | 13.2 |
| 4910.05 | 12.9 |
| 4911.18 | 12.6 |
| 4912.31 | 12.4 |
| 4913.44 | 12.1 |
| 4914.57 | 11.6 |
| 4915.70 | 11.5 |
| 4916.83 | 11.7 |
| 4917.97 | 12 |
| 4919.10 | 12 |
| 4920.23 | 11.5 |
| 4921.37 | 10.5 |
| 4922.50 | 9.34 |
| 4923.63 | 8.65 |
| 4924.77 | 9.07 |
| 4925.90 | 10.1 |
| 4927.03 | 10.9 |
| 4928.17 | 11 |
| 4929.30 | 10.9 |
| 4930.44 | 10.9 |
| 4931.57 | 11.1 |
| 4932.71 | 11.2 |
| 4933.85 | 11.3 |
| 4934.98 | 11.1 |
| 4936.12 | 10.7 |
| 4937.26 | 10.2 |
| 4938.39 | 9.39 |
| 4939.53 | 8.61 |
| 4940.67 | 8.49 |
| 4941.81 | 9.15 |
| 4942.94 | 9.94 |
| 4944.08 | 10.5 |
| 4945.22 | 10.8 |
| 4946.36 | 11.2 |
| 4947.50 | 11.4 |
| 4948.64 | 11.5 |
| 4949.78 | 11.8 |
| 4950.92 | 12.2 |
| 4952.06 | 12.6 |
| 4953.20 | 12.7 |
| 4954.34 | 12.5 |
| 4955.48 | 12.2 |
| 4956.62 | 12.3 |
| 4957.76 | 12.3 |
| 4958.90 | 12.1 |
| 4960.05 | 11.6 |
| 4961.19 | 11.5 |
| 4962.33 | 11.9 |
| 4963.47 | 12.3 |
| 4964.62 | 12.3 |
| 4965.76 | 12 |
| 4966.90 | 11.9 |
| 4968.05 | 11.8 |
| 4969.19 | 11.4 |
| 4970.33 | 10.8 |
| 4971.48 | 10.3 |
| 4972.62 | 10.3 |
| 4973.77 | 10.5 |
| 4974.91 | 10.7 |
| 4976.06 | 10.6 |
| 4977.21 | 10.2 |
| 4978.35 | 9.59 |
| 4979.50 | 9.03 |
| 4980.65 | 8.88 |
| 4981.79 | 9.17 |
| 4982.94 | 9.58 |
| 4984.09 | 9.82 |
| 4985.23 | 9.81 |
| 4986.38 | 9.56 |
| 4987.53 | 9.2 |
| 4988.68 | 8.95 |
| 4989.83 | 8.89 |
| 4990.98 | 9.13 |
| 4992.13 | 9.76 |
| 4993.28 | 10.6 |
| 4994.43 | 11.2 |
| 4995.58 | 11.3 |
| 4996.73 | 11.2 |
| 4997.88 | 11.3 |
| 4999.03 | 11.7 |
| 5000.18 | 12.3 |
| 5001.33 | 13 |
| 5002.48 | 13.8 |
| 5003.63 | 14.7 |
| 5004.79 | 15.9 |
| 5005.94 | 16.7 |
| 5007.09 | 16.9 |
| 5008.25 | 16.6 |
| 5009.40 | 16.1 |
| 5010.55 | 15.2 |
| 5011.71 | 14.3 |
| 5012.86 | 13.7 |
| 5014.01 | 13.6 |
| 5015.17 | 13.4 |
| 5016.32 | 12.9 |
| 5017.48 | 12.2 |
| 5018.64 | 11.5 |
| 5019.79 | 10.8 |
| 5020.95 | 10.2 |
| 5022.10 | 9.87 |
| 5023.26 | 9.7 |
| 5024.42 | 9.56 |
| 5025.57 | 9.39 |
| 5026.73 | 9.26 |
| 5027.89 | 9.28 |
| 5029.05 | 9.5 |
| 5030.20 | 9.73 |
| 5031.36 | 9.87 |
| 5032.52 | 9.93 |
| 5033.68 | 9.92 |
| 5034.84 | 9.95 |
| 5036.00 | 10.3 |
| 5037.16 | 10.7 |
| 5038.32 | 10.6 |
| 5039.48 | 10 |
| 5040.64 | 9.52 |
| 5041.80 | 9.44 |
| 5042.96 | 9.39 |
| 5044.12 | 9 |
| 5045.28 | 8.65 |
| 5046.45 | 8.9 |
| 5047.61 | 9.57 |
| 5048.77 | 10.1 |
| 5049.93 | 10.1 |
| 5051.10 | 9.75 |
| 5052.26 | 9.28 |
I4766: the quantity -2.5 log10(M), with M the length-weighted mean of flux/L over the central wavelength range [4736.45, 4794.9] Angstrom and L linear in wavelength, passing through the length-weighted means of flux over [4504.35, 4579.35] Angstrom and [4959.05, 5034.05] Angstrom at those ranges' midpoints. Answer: 0.17 mag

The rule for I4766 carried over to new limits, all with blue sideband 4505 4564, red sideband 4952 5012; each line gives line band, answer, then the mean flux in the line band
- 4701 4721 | 0.21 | 9.22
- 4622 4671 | 0.09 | 10.1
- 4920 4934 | 0.11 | 10.4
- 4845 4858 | -0.18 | 13.5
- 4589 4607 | 0.07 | 10.3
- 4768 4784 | 0.23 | 9.09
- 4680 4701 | 0.16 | 9.58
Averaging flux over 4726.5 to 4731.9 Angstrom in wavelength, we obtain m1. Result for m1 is 9.73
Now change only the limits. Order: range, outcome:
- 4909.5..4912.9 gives 12.6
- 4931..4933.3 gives 11.1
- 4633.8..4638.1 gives 8.98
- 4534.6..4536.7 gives 10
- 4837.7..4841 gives 12.5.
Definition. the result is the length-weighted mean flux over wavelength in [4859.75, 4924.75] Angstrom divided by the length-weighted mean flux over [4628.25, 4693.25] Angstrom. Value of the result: 1.3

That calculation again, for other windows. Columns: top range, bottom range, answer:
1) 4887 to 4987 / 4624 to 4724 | 1.15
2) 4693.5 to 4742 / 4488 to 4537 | 0.88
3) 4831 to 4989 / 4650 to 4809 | 1.26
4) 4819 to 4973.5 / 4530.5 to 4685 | 1.20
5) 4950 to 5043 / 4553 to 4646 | 1.11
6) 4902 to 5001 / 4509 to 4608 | 1.06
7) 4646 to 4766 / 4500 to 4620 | 0.92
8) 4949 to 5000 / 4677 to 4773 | 1.17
